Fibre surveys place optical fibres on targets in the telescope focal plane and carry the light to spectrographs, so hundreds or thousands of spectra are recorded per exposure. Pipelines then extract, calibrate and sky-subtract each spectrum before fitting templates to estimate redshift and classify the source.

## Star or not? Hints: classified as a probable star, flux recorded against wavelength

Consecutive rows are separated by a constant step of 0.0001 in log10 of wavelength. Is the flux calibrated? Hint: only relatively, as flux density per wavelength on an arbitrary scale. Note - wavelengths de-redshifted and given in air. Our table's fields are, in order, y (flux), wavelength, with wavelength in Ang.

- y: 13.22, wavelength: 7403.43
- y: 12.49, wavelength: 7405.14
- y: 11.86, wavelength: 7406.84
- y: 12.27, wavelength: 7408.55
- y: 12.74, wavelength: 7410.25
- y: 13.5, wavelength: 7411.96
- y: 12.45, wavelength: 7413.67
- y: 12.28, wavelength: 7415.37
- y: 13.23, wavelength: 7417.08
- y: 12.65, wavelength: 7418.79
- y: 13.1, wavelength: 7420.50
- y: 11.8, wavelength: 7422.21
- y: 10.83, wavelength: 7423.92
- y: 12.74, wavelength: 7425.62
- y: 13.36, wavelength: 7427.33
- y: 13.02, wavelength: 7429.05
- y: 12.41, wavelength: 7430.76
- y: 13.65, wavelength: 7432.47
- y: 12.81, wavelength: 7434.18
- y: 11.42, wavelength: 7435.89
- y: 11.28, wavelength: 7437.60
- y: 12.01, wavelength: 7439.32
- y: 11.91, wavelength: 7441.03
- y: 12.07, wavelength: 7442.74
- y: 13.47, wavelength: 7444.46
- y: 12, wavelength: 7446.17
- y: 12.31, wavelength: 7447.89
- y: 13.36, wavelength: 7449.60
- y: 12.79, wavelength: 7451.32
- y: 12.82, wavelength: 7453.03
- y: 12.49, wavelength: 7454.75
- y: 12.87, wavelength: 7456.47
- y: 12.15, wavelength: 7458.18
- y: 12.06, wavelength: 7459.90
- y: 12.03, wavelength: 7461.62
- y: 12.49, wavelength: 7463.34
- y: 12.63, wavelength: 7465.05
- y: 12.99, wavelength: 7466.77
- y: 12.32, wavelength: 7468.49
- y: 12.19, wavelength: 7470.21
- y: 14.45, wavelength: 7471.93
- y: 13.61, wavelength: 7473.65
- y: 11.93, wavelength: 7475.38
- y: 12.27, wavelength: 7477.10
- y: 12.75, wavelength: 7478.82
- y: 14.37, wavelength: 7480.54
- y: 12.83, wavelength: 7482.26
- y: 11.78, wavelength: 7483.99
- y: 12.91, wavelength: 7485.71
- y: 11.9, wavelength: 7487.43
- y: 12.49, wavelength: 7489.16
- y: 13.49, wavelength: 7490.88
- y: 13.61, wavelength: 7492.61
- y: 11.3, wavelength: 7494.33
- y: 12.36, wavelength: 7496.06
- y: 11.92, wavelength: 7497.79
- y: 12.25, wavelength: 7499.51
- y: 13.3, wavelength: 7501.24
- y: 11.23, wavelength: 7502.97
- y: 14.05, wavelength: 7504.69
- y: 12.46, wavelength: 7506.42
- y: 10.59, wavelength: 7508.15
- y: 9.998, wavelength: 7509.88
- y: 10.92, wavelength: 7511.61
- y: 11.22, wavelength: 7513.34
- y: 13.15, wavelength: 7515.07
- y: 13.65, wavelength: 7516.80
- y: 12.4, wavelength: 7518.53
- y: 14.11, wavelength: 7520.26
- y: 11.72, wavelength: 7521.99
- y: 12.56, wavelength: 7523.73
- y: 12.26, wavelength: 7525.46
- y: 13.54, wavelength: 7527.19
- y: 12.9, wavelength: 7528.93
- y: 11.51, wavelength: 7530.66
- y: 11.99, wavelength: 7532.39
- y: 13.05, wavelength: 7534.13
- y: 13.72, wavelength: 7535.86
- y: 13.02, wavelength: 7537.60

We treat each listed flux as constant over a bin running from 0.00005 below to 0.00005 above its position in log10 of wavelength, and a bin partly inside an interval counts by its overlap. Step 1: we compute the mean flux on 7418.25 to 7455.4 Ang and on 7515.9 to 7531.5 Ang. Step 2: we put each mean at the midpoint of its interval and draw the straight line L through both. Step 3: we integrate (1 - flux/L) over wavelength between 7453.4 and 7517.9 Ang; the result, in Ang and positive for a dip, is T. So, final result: 0.81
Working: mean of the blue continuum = 12.5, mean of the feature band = 12.5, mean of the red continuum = 12.7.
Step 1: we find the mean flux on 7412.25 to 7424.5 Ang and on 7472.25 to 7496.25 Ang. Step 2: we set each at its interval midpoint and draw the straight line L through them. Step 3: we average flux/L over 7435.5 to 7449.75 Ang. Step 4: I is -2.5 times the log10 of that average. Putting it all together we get 0.03 mag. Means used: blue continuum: 12.4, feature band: 12.2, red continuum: 12.7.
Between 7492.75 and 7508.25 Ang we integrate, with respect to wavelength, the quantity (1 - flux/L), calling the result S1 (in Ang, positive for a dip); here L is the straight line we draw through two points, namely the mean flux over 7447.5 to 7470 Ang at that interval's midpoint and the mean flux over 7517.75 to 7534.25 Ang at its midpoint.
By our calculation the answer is 0.3 Ang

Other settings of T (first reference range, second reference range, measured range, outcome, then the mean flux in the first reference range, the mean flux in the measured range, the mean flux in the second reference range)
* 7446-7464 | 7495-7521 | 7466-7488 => -0.74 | 12.5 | 12.8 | 12.2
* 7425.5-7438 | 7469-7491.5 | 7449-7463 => 0.19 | 12.6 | 12.5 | 12.8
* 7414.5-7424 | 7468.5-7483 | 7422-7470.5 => 1.05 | 12.4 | 12.4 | 13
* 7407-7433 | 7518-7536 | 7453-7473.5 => 0.00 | 12.6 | 12.7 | 12.7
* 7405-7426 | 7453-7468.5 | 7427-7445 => 0.02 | 12.5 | 12.4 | 12.5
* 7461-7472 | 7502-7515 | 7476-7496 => -0.86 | 12.6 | 12.7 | 11.6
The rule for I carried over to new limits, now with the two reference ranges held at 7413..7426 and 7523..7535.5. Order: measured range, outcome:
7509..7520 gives 0.05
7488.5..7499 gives 0.00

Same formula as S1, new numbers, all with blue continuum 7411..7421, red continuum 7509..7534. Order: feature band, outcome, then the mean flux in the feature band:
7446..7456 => 0.0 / 12.7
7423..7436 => 0.2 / 12.6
